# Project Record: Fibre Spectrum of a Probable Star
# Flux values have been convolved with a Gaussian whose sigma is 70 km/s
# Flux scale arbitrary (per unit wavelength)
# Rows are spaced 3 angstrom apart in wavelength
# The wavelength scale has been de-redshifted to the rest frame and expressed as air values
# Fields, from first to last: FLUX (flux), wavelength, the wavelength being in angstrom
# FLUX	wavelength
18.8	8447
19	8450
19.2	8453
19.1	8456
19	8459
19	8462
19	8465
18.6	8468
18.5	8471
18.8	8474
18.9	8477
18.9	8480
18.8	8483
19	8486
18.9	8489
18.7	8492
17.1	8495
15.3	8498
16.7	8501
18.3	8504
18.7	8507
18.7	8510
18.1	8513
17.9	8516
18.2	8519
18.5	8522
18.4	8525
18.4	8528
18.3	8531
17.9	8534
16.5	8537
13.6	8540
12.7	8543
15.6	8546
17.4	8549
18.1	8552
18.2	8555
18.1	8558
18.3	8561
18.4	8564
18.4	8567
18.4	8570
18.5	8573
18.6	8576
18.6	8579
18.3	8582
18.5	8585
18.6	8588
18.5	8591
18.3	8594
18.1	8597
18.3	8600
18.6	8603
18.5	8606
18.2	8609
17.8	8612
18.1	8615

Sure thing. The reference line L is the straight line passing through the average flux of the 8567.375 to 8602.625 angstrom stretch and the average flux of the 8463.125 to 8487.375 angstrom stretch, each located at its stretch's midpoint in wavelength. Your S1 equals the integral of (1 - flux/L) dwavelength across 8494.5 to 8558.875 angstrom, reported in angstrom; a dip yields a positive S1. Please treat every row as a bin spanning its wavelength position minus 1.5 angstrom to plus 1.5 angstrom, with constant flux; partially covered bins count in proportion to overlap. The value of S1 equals 4.6 angstrom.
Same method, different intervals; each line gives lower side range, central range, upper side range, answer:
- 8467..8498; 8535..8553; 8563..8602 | 2.7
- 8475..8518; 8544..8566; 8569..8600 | 0.9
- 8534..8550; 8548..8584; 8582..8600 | -3.2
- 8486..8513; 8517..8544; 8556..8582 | 1.6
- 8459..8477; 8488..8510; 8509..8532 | 0.9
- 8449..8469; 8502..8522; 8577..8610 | 0.5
